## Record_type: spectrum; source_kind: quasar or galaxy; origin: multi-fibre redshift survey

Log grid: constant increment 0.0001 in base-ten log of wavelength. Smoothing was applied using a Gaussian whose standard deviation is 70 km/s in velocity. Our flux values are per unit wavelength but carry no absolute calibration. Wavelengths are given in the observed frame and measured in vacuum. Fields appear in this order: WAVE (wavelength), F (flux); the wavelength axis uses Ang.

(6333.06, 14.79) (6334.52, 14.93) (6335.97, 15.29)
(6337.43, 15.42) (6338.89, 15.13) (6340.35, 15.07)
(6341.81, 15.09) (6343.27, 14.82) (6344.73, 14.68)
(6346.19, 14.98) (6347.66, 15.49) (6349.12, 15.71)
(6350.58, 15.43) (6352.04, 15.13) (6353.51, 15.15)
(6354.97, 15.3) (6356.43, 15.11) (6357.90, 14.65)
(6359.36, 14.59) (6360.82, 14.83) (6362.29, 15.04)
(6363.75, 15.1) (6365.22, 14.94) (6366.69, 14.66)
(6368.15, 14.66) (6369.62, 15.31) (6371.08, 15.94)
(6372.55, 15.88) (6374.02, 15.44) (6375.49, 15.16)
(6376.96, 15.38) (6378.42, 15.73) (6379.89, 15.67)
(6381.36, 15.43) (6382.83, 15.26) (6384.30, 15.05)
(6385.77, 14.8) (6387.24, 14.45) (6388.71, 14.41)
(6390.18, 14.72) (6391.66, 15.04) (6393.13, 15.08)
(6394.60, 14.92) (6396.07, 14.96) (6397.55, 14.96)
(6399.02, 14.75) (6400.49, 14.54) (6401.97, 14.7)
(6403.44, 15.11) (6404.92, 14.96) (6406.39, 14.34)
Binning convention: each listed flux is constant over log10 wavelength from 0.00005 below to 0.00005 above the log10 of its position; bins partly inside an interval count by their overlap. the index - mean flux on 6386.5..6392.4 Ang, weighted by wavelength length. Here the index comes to 14.6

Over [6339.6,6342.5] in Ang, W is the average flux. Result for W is 15.1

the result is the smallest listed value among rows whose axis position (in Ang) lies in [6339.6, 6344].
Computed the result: 14.82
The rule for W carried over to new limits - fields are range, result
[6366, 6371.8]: 15.2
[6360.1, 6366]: 15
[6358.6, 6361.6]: 14.7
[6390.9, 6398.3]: 15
